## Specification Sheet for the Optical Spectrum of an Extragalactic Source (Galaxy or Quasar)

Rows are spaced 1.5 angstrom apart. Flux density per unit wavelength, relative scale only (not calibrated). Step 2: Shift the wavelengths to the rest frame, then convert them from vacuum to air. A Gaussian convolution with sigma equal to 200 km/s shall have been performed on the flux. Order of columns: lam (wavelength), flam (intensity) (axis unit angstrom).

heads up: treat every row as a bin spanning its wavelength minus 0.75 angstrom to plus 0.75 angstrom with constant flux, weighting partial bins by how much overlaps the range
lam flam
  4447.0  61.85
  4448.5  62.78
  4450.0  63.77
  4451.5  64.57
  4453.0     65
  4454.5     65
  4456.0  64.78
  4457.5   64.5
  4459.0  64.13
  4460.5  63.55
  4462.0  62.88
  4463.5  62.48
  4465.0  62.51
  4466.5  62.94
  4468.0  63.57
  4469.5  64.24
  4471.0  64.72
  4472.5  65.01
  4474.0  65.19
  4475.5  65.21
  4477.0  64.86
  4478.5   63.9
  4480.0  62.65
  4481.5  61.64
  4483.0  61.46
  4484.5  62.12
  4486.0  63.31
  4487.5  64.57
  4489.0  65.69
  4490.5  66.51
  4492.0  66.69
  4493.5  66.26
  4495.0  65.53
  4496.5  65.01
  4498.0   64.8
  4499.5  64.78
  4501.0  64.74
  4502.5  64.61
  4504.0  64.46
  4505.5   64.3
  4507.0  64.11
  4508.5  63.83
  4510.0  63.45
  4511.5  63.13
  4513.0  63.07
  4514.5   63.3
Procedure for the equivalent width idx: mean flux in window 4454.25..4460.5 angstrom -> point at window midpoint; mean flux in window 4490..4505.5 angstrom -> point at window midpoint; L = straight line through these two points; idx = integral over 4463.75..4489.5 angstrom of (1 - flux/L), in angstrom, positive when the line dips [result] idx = 0.5 angstrom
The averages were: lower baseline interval 64.4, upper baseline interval 65.3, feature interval 63.7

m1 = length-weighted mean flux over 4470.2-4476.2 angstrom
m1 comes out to 65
